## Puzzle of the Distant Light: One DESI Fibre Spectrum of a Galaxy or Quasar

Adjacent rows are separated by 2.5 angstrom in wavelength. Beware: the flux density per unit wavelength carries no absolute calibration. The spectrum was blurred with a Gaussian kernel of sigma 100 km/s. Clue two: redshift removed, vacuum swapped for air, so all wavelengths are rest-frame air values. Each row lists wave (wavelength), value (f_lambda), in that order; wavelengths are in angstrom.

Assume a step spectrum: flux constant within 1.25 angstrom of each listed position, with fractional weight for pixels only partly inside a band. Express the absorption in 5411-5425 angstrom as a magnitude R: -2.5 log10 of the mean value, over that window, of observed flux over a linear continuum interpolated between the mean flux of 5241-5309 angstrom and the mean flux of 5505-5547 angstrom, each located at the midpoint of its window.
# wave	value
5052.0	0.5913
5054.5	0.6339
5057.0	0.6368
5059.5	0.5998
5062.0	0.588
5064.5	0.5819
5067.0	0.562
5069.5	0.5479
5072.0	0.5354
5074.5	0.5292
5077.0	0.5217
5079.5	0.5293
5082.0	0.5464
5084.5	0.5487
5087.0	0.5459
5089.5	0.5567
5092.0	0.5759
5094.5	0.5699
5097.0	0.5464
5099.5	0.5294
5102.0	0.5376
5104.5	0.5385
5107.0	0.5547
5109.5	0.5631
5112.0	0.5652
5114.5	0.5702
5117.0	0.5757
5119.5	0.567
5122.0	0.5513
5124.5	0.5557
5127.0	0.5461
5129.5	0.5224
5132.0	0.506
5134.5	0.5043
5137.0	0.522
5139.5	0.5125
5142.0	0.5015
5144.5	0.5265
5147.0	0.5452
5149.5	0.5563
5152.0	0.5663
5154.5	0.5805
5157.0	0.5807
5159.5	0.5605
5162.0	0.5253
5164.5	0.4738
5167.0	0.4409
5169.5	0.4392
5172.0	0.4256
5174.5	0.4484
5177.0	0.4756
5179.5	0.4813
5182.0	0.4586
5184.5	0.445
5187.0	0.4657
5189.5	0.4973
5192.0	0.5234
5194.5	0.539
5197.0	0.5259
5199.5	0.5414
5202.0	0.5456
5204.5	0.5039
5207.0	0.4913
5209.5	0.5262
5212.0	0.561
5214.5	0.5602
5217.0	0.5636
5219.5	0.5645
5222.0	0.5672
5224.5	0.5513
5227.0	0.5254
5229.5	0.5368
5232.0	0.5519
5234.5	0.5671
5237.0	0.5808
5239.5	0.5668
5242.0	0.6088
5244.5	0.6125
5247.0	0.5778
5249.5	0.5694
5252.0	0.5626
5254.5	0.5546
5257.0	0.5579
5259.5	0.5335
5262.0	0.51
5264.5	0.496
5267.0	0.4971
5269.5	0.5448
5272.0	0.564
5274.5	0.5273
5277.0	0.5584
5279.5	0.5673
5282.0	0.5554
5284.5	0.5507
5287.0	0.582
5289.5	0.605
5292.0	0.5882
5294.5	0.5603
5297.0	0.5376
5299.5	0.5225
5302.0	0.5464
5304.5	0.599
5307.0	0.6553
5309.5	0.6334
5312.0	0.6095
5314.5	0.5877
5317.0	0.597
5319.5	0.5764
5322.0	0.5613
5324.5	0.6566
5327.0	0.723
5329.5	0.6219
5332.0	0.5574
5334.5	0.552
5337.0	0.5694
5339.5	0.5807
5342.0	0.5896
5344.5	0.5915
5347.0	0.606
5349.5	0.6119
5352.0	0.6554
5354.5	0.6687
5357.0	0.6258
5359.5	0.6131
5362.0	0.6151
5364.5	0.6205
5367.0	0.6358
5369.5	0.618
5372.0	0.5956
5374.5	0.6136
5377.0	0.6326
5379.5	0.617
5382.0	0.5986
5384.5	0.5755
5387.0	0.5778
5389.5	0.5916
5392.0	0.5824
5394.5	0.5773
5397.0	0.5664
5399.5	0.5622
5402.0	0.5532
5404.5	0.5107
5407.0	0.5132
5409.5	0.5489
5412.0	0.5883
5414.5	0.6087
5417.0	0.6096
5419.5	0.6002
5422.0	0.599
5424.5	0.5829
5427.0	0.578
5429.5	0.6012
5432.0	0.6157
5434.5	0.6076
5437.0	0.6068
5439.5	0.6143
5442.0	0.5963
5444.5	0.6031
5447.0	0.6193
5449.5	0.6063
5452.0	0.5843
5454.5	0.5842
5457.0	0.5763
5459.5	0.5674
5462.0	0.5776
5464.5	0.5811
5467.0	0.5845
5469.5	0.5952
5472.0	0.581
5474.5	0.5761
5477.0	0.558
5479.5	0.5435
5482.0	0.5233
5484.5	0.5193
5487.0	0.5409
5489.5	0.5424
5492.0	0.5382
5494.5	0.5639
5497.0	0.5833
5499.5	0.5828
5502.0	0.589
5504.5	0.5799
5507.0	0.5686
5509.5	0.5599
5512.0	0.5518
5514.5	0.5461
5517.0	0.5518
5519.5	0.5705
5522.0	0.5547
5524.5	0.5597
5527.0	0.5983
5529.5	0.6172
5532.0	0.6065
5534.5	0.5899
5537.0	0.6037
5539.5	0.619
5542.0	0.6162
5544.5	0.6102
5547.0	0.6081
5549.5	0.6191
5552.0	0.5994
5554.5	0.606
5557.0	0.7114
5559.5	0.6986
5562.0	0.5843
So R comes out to -0.05 mag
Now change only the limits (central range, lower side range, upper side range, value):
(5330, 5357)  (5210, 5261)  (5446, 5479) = -0.052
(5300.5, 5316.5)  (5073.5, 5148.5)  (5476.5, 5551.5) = -0.085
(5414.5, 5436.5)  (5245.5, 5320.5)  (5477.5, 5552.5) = -0.054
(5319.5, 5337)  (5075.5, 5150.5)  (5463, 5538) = -0.092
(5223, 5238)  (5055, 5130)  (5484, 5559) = 0.028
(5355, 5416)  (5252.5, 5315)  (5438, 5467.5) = -0.020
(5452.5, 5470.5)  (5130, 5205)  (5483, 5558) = -0.020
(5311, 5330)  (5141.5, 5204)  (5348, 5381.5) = -0.035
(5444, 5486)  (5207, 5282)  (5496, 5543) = 0.002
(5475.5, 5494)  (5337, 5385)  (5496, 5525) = 0.068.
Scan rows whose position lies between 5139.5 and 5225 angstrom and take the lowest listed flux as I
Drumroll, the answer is 0.4256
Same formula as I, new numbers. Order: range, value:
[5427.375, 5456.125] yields 0.5842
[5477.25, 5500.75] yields 0.5193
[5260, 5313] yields 0.496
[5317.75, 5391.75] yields 0.552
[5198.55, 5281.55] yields 0.4913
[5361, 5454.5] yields 0.5107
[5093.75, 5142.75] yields 0.5015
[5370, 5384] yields 0.5956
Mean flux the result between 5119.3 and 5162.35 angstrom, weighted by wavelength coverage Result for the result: 0.54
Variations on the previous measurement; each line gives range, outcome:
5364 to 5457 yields 0.591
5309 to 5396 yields 0.607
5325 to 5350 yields 0.602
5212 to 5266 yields 0.558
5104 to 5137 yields 0.547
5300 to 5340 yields 0.601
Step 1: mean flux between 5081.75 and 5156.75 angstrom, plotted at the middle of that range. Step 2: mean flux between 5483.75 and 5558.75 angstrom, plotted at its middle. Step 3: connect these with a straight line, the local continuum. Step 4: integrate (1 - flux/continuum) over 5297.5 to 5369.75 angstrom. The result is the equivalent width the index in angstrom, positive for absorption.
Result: -5.0 angstrom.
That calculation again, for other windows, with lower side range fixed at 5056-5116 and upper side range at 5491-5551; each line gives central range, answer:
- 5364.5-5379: -1.1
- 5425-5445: -0.8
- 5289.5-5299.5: 0.1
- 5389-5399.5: 0.0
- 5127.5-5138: 0.8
